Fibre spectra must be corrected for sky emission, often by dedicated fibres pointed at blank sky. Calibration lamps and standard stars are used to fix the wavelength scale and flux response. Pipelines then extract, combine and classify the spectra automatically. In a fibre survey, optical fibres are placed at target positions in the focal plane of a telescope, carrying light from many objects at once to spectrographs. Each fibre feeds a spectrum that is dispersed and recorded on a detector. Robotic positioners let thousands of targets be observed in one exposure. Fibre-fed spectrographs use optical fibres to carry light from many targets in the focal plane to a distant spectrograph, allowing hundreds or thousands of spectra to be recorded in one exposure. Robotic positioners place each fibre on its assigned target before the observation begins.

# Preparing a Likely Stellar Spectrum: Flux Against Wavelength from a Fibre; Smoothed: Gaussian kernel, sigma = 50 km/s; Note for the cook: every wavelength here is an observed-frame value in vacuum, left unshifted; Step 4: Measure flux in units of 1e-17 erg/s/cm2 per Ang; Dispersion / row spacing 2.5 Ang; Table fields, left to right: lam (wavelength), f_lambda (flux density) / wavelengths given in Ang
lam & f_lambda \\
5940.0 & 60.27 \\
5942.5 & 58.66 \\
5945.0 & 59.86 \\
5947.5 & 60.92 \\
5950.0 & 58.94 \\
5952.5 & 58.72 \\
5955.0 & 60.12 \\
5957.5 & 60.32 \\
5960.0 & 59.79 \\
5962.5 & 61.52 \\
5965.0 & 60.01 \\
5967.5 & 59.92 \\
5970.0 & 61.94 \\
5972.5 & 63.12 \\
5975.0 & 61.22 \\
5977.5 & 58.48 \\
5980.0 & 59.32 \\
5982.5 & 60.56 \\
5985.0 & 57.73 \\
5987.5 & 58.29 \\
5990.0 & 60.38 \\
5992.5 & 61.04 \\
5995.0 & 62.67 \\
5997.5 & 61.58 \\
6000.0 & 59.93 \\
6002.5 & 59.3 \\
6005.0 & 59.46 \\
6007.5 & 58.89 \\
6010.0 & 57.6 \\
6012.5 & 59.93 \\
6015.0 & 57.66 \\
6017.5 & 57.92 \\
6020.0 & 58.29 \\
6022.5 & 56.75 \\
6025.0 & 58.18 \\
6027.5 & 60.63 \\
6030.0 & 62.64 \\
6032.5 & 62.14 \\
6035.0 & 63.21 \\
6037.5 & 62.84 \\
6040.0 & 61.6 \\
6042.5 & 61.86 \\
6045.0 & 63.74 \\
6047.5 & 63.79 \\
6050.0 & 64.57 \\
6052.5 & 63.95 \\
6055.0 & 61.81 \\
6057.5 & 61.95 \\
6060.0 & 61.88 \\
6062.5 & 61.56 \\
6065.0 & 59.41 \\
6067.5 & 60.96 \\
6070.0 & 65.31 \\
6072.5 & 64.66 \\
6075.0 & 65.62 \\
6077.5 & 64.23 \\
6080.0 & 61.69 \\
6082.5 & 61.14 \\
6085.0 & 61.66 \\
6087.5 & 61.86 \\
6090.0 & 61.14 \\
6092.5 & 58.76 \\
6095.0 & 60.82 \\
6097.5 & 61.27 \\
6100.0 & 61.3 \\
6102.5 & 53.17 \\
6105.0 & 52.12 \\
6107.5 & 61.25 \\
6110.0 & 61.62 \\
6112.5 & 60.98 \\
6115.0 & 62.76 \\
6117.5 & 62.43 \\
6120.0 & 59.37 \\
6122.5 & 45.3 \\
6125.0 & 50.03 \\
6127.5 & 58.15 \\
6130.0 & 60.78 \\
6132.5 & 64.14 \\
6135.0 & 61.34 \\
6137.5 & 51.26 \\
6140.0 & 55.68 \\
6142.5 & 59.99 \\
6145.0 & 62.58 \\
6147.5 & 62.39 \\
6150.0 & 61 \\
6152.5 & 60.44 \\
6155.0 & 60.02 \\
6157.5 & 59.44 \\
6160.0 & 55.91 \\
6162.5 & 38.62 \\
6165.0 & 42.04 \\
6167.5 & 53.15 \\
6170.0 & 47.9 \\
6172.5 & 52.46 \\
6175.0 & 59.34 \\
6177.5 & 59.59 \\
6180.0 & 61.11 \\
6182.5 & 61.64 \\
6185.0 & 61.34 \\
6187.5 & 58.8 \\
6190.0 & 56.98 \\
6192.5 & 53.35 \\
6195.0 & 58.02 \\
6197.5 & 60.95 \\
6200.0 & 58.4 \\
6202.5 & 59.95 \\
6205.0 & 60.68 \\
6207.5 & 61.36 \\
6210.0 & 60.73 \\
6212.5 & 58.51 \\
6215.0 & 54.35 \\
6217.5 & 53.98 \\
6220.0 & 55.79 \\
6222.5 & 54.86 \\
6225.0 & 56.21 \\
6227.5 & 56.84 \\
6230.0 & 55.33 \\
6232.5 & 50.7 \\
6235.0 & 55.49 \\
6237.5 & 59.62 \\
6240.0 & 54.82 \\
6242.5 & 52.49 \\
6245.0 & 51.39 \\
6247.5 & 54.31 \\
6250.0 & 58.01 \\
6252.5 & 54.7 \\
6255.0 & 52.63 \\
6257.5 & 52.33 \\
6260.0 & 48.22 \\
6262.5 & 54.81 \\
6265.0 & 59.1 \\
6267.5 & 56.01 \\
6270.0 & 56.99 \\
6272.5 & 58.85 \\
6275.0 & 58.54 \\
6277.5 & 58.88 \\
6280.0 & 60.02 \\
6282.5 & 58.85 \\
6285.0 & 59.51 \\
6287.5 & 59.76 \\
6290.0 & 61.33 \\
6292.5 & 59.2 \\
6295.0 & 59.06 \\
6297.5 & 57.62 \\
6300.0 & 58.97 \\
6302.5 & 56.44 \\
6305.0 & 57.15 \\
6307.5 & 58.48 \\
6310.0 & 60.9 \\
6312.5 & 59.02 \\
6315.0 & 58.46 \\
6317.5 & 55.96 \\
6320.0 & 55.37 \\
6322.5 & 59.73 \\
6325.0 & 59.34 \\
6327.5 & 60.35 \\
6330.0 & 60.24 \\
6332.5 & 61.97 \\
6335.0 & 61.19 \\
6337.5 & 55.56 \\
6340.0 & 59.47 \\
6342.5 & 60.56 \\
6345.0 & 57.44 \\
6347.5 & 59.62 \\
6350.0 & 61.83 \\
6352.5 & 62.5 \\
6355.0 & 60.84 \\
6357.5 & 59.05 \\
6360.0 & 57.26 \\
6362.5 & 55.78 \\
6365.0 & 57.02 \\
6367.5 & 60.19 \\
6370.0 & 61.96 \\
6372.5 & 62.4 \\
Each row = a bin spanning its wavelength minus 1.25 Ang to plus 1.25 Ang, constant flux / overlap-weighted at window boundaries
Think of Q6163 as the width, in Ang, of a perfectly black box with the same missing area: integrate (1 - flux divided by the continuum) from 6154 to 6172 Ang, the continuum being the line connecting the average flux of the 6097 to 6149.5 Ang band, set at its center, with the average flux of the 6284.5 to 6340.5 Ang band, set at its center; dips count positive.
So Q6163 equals 2.34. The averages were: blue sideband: 58.5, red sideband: 58.9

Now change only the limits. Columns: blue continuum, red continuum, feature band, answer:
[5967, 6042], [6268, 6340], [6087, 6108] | 0.3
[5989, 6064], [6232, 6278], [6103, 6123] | 0.1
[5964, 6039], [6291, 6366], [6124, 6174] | 3.0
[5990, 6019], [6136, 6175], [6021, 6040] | -0.7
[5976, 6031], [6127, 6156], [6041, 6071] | -1.5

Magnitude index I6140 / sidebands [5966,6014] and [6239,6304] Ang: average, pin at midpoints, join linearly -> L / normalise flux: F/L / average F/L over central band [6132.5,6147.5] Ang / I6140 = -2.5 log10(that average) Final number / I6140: -0.01 mag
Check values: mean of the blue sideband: 60.1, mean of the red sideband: 56.7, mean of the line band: 59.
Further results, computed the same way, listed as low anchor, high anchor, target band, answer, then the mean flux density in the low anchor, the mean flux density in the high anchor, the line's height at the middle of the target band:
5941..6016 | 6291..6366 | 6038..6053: -0.06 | 59.9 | 58.9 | 59.7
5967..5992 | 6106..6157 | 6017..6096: -0.04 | 60.1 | 59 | 59.6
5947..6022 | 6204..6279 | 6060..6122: -0.05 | 59.8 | 55.9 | 58.2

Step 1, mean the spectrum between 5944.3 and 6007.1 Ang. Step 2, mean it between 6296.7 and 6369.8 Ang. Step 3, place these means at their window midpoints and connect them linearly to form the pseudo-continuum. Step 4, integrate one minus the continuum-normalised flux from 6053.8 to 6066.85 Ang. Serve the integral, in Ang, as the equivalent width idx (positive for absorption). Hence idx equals -0.31 Ang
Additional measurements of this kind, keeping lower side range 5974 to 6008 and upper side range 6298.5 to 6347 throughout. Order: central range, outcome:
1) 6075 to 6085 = -0.51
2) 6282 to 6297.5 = -0.16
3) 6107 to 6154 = 0.36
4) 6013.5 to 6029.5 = 0.36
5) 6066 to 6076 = -0.73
